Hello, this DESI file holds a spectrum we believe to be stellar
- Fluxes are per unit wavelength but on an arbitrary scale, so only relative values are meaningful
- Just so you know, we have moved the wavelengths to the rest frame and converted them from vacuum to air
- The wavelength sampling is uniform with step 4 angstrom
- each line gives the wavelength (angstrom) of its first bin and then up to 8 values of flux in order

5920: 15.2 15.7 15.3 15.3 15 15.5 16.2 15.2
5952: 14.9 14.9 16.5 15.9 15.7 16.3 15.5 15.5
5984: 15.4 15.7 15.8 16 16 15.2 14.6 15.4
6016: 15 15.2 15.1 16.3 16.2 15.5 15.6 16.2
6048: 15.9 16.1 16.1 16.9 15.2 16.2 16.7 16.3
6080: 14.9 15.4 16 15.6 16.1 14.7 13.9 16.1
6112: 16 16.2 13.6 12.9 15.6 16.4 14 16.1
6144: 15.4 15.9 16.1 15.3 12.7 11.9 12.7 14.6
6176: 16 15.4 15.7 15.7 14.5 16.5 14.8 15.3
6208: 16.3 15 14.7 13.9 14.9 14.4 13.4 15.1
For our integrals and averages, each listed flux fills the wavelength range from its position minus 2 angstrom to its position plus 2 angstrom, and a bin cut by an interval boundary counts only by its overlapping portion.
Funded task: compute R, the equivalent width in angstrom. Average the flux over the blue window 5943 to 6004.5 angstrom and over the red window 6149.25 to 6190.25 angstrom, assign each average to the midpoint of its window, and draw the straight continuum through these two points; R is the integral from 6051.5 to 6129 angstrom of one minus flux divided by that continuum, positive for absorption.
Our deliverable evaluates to -2.3 angstrom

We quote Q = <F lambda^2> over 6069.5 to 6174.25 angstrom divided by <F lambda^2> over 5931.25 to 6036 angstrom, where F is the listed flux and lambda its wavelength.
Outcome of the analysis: 1.01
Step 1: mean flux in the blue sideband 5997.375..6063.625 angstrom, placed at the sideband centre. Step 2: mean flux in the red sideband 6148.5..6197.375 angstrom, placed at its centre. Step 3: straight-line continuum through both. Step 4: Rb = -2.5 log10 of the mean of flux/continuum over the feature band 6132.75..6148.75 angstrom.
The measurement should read -0.03 mag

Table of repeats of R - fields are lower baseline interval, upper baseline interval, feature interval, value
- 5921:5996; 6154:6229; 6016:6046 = -0.70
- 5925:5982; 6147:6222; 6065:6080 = -0.90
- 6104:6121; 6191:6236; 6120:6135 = 0.59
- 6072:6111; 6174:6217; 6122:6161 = 0.99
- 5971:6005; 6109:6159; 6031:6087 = -1.63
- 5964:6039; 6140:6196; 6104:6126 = 0.35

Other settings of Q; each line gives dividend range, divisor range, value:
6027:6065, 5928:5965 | 1.07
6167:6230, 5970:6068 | 1.02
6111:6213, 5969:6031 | 1.02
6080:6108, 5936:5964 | 1.03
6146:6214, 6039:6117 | 0.98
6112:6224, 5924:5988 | 1.03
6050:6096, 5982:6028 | 1.06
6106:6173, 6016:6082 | 0.96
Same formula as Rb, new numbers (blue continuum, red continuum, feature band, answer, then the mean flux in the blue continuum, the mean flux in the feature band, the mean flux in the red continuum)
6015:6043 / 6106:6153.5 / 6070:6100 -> -0.02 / 15.6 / 15.8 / 15.4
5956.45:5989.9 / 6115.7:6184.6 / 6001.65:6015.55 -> 0.03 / 15.8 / 15.1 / 14.8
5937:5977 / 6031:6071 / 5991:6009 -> 0.02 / 15.6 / 15.6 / 16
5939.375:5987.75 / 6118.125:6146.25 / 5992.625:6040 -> -0.01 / 15.6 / 15.5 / 14.9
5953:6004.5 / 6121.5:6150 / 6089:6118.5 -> -0.02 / 15.7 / 15.5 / 15.2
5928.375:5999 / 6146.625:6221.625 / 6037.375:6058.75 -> -0.05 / 15.6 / 16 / 14.9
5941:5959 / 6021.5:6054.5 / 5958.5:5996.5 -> -0.02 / 15.4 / 15.8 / 15.9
